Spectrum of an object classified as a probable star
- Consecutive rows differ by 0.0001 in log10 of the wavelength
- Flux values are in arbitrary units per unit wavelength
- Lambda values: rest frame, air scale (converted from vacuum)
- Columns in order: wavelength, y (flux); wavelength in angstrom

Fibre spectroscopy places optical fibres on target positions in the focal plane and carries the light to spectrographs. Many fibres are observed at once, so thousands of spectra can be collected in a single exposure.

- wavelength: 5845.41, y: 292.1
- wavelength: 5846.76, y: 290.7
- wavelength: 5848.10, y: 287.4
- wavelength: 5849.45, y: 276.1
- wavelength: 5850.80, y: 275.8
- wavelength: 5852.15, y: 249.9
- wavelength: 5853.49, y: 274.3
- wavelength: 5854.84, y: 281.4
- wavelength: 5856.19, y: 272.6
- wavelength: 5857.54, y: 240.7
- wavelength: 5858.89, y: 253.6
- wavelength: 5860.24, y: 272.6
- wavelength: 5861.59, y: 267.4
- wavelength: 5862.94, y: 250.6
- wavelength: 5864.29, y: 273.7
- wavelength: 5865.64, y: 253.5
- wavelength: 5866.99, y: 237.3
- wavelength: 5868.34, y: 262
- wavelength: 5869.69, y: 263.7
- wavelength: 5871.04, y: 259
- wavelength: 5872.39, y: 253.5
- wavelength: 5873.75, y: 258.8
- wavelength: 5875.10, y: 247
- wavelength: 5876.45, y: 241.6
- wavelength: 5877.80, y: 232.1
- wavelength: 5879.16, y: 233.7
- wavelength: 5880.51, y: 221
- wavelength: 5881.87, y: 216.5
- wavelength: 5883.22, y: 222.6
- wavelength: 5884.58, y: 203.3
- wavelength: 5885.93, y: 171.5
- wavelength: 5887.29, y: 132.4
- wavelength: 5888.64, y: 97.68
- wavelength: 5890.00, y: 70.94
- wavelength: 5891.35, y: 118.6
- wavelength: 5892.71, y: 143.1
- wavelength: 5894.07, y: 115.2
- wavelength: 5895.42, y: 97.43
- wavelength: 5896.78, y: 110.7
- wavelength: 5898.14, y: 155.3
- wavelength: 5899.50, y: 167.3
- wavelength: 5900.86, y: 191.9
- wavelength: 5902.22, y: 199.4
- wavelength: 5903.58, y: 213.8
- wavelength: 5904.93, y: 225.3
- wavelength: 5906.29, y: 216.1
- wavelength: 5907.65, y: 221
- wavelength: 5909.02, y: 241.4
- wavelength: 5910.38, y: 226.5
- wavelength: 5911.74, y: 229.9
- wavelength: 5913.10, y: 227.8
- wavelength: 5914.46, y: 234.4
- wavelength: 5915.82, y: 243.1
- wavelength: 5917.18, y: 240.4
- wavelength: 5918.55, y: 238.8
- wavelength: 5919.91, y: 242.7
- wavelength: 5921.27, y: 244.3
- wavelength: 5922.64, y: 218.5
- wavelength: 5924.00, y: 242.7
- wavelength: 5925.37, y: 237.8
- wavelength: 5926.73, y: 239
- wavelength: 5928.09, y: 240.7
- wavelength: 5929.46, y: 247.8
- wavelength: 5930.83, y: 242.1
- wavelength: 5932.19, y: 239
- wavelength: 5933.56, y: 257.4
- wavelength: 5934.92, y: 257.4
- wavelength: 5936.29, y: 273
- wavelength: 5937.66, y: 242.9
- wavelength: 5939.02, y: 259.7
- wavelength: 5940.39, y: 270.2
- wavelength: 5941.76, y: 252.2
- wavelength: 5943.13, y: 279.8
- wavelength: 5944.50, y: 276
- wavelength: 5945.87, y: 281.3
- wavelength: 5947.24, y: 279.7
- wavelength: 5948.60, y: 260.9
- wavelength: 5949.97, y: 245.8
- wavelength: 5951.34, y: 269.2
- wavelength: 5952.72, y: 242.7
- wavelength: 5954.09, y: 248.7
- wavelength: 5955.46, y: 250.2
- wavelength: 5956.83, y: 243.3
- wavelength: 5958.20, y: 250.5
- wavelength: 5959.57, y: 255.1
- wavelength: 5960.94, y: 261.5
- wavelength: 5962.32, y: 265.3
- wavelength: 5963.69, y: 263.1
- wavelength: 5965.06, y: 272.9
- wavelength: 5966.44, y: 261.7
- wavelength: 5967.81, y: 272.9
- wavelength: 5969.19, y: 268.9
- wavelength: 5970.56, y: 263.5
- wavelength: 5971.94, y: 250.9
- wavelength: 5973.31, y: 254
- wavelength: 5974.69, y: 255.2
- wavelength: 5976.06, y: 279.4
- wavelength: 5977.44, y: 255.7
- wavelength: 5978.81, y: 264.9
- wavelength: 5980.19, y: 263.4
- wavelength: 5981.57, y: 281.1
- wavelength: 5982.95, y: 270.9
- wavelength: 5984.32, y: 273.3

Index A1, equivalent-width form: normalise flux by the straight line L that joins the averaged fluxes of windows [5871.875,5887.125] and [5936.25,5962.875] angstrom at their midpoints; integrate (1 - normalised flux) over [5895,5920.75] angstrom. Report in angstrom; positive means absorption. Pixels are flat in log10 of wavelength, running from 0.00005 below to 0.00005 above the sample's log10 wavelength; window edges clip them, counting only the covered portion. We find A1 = 3.4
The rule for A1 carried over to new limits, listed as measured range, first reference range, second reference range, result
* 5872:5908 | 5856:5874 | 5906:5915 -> 8.7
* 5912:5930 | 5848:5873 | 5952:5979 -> 1.6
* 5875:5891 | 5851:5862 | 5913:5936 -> 4.3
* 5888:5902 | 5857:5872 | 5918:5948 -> 6.9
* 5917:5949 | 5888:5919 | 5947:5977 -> -4.5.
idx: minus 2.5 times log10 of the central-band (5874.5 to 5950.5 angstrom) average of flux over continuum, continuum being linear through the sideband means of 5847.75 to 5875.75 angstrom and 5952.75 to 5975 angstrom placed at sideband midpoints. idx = 0.19 mag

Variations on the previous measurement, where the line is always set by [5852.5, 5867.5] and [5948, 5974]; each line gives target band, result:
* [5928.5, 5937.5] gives 0.03 mag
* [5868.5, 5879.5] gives 0.05 mag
